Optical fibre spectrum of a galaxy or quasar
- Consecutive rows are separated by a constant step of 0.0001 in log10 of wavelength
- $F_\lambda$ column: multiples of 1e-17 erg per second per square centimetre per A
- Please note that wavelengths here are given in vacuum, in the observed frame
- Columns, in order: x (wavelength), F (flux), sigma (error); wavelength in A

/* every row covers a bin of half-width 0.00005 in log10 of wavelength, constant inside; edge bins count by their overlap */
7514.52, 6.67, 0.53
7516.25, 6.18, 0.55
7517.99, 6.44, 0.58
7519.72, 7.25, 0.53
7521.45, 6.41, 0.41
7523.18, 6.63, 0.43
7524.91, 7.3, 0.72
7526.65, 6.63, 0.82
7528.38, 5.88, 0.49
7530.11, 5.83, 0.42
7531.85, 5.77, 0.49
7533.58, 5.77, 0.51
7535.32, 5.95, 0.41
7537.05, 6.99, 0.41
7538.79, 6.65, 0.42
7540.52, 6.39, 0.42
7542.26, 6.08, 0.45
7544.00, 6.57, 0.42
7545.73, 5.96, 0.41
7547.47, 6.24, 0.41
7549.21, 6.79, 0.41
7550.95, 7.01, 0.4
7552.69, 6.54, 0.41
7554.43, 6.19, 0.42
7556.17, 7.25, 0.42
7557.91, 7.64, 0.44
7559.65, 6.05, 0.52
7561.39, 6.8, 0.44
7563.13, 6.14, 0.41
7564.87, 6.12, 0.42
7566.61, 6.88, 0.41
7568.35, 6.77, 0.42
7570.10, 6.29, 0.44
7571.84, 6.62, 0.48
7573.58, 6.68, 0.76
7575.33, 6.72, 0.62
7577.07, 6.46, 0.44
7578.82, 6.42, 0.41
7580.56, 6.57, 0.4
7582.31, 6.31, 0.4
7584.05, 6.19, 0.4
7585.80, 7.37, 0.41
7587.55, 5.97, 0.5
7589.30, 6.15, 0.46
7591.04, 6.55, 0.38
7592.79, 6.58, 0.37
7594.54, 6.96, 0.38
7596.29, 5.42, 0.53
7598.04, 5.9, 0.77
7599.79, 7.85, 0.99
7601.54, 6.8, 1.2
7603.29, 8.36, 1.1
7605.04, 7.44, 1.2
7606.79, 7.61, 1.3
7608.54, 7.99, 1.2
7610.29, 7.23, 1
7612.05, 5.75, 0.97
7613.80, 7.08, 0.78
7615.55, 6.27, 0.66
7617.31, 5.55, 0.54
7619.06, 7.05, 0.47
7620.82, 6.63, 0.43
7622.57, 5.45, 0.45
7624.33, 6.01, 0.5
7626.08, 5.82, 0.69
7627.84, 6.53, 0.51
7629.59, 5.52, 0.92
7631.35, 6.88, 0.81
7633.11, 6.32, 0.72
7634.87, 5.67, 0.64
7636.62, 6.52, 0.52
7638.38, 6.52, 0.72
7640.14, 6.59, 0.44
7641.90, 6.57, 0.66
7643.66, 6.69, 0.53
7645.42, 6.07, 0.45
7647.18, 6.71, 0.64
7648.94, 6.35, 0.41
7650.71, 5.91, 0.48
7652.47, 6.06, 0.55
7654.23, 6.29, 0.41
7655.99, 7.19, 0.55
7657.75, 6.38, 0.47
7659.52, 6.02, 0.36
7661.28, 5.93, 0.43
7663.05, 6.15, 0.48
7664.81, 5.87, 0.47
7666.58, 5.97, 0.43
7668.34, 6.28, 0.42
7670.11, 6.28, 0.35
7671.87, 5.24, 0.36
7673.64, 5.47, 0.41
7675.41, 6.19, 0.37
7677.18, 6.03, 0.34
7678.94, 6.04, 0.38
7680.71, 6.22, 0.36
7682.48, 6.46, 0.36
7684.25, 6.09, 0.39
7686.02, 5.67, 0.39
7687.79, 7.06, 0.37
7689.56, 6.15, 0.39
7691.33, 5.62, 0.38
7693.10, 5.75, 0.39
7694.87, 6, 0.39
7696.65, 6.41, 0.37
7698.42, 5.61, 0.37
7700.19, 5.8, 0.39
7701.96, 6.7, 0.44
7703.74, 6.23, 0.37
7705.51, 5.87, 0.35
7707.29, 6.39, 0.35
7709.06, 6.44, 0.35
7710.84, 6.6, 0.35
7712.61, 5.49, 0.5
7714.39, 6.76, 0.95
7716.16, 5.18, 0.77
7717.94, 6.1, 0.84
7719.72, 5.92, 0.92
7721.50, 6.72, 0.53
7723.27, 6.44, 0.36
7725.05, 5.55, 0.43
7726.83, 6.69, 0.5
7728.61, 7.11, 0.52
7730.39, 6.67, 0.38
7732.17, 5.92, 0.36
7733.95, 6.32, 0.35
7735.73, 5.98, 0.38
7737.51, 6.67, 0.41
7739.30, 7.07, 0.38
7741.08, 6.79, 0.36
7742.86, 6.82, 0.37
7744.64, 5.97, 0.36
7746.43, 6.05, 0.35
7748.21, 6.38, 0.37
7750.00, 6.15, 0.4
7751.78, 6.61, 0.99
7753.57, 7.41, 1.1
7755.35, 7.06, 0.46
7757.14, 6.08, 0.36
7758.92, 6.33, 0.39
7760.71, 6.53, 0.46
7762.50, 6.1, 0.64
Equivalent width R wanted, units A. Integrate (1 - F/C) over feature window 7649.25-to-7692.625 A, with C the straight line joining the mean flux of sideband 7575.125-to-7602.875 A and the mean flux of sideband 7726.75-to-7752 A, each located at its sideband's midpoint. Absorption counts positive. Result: 2.6 A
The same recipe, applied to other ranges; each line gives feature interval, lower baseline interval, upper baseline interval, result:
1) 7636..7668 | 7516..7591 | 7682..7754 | 0.2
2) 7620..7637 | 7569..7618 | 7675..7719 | 1.0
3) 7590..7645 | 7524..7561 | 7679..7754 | -1.7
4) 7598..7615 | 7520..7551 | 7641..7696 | -2.7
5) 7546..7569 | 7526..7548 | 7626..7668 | -1.5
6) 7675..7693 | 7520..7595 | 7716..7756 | 0.9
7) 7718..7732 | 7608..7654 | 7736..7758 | 0.3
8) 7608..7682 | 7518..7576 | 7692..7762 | 1.7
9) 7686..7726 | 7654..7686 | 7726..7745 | 1.5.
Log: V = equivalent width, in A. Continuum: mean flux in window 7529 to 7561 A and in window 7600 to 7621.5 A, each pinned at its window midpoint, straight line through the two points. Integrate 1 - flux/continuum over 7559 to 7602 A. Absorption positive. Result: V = 1.5 A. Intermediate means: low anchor 6.43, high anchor 7.01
